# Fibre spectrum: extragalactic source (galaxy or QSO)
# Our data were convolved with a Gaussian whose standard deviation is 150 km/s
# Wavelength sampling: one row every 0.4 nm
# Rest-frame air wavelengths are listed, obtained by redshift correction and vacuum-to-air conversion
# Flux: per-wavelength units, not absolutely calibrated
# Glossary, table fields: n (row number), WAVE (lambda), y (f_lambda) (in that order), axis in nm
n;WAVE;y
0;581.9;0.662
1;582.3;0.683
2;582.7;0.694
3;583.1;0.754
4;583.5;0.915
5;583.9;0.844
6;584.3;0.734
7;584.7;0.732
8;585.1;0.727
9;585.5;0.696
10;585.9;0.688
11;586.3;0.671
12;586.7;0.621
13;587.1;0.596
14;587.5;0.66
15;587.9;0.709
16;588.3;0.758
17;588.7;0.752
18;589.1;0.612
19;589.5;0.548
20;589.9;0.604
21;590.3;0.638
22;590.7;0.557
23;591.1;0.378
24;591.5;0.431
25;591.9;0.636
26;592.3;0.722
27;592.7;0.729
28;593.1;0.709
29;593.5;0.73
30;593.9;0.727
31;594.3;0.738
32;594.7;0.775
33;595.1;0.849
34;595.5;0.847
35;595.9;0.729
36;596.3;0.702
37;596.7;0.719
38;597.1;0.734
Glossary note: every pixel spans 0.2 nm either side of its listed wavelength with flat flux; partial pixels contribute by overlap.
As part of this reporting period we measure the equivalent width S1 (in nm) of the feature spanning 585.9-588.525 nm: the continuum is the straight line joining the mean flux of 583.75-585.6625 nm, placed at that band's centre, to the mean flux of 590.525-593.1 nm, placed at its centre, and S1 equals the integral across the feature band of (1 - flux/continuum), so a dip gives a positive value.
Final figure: 0.06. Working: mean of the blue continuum 0.745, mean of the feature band 0.671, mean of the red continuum 0.586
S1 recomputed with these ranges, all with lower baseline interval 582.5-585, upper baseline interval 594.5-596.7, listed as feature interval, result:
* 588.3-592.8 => 0.99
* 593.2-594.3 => 0.07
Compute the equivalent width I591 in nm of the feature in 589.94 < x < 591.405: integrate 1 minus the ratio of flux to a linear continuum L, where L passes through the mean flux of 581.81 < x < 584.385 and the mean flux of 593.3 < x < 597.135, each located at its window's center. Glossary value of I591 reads 0.45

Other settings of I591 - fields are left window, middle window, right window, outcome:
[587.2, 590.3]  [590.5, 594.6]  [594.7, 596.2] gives 0.56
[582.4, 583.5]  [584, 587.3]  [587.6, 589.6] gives 0.15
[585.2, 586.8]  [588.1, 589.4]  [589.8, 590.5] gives -0.11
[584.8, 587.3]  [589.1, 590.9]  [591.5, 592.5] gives 0.15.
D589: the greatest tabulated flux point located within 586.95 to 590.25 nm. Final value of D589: 0.758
